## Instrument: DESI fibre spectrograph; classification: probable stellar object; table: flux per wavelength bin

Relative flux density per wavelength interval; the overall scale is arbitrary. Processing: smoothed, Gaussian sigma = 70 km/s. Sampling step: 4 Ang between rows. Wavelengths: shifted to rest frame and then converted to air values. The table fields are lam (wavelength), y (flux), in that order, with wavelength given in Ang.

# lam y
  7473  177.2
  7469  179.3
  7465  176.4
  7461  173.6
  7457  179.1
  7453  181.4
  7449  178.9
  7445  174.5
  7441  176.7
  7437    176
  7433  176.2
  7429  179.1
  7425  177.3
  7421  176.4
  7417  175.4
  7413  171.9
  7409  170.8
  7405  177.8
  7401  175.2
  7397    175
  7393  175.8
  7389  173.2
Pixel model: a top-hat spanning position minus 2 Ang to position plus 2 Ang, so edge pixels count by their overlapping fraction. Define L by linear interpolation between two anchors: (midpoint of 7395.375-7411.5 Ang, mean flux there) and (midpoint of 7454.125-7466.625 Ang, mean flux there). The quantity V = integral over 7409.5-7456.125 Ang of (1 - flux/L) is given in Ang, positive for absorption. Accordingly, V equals -0.23 Ang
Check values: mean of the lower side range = 175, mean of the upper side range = 177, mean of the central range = 177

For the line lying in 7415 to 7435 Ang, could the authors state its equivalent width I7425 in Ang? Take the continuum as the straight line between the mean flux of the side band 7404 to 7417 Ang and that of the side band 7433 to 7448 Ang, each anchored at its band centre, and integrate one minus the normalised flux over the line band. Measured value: -0.3 Ang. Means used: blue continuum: 173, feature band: 177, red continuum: 176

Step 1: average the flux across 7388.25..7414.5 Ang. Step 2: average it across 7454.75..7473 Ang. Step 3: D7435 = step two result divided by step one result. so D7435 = 1.02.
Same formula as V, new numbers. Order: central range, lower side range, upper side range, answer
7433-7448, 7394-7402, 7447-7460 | 0.2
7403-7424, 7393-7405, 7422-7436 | 0.2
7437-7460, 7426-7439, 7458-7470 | -0.1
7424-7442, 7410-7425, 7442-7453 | -0.1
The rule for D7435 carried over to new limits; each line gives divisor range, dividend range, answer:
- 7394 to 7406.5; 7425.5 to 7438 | 1.01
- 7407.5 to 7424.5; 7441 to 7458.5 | 1.02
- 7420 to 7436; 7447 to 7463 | 1.01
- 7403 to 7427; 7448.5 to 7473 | 1.02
